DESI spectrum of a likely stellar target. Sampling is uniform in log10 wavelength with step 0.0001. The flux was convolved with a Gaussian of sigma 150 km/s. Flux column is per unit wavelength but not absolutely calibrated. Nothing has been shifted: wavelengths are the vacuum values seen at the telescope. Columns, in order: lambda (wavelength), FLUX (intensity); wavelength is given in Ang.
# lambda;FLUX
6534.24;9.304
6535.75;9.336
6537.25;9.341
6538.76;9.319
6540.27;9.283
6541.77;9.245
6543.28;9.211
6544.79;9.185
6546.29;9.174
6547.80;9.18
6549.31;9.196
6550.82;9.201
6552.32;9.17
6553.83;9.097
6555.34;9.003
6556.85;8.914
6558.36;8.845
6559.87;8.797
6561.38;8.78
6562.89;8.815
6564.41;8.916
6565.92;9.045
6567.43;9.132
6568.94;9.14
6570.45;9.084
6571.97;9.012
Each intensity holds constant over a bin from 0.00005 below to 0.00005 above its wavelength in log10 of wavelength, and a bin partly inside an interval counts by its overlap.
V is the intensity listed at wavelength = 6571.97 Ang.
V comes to 9.012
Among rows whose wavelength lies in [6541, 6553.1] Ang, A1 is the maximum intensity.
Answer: 9.245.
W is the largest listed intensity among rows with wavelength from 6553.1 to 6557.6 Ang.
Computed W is 9.097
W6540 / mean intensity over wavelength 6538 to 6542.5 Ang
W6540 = 9.28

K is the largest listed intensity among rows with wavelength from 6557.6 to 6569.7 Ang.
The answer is 9.14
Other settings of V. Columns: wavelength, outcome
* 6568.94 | 9.14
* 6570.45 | 9.084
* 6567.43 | 9.132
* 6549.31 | 9.196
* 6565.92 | 9.045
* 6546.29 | 9.174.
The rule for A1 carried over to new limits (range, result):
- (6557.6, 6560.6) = 8.845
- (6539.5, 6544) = 9.283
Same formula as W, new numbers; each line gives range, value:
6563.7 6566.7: 9.045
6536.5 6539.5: 9.341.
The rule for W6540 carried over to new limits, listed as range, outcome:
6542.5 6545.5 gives 9.18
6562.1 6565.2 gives 8.85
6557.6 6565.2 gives 8.83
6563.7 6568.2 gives 9.04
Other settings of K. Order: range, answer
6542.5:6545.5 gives 9.211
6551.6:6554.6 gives 9.17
